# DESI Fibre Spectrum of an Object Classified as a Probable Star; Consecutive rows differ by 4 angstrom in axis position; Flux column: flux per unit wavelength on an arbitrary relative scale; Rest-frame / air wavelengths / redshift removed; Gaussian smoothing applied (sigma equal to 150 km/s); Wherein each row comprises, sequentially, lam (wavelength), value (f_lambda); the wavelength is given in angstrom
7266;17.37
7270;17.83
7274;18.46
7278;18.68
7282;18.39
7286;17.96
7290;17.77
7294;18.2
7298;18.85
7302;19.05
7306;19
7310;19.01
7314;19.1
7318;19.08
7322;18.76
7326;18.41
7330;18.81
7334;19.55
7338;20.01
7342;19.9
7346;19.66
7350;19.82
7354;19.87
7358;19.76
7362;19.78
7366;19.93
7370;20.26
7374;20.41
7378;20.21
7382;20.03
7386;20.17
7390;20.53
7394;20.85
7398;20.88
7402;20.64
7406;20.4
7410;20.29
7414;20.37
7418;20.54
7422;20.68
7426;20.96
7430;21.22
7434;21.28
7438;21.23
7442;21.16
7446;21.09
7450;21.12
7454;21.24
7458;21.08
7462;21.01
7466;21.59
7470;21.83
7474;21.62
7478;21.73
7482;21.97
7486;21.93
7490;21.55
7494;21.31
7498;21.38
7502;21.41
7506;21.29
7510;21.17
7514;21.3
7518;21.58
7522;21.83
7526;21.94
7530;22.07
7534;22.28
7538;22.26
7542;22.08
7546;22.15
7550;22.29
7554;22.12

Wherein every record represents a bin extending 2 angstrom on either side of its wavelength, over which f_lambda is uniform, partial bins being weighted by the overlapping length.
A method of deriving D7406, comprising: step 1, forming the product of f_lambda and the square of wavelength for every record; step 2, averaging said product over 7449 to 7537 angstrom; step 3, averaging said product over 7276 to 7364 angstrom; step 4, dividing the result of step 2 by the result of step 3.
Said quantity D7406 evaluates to 1.19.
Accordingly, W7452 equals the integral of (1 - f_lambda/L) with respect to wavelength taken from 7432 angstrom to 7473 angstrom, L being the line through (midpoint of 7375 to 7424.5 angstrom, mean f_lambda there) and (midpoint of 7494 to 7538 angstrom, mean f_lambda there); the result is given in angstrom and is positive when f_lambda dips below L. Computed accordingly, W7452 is -0.53 angstrom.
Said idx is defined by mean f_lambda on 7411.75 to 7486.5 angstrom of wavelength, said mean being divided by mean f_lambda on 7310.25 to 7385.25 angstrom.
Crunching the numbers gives 1.08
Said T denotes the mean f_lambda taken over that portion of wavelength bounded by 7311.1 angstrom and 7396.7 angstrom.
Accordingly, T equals 19.8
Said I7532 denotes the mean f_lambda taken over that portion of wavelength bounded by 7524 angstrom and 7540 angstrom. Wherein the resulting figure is 22.1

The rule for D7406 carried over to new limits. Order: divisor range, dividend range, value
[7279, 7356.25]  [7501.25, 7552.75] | 1.22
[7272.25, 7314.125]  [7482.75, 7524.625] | 1.23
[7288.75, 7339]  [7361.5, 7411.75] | 1.10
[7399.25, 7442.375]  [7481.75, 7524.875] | 1.06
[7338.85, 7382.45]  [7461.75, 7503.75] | 1.12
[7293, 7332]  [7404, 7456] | 1.14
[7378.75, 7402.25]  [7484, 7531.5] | 1.09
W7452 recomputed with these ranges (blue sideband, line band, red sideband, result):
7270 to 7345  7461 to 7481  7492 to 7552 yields -0.5 angstrom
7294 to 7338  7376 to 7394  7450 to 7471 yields -0.2 angstrom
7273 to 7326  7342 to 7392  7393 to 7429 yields -0.5 angstrom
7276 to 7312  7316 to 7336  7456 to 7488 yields 0.2 angstrom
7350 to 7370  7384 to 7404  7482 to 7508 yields -0.3 angstrom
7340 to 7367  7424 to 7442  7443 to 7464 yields -0.3 angstrom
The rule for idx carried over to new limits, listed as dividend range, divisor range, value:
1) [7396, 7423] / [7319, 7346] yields 1.07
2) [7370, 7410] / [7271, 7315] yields 1.10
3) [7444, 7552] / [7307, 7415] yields 1.09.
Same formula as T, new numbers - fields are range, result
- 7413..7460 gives 21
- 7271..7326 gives 18.6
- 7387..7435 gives 20.7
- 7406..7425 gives 20.5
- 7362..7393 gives 20.2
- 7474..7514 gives 21.5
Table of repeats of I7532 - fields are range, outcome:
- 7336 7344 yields 20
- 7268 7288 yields 18.3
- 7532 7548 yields 22.2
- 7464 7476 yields 21.7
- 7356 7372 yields 19.9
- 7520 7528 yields 21.9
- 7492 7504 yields 21.4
